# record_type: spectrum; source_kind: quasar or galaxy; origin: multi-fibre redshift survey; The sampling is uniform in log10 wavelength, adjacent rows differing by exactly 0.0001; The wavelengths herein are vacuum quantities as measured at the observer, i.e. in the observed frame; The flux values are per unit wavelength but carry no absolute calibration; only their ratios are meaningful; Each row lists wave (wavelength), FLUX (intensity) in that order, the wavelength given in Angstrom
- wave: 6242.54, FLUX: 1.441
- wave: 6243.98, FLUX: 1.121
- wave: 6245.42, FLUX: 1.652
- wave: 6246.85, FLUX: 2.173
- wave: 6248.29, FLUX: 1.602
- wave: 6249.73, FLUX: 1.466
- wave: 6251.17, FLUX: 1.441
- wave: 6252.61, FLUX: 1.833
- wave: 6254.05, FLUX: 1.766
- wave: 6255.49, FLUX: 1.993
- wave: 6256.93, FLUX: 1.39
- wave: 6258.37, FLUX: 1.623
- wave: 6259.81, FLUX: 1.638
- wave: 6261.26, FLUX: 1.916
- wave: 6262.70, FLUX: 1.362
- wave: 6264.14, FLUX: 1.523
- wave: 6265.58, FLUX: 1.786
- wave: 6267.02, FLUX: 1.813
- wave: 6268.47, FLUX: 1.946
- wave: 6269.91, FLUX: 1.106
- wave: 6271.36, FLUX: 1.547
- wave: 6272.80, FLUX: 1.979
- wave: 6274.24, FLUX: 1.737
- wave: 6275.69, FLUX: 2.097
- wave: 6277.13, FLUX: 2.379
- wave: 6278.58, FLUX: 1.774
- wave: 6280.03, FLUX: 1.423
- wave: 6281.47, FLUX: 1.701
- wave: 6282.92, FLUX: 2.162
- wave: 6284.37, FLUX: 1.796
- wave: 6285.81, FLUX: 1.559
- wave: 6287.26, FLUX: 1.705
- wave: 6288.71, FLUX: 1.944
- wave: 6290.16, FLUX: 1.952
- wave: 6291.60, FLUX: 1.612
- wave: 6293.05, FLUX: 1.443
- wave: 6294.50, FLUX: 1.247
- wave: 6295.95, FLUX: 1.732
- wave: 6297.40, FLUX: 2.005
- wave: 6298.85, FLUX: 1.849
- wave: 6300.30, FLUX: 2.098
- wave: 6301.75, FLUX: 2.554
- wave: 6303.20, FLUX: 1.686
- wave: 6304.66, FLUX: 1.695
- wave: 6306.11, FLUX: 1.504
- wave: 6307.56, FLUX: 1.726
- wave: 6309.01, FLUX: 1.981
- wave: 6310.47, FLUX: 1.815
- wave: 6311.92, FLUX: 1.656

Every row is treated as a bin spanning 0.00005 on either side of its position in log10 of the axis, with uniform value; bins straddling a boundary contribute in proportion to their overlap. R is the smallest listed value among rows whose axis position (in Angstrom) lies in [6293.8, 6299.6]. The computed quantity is 1.247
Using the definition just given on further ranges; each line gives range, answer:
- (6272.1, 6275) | 1.737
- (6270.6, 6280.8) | 1.423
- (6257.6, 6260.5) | 1.623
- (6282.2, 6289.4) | 1.559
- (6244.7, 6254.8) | 1.441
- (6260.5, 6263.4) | 1.362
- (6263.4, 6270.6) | 1.106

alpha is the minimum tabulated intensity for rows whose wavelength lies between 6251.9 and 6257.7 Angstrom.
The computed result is 1.39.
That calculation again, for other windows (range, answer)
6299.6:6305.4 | 1.686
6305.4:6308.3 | 1.504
